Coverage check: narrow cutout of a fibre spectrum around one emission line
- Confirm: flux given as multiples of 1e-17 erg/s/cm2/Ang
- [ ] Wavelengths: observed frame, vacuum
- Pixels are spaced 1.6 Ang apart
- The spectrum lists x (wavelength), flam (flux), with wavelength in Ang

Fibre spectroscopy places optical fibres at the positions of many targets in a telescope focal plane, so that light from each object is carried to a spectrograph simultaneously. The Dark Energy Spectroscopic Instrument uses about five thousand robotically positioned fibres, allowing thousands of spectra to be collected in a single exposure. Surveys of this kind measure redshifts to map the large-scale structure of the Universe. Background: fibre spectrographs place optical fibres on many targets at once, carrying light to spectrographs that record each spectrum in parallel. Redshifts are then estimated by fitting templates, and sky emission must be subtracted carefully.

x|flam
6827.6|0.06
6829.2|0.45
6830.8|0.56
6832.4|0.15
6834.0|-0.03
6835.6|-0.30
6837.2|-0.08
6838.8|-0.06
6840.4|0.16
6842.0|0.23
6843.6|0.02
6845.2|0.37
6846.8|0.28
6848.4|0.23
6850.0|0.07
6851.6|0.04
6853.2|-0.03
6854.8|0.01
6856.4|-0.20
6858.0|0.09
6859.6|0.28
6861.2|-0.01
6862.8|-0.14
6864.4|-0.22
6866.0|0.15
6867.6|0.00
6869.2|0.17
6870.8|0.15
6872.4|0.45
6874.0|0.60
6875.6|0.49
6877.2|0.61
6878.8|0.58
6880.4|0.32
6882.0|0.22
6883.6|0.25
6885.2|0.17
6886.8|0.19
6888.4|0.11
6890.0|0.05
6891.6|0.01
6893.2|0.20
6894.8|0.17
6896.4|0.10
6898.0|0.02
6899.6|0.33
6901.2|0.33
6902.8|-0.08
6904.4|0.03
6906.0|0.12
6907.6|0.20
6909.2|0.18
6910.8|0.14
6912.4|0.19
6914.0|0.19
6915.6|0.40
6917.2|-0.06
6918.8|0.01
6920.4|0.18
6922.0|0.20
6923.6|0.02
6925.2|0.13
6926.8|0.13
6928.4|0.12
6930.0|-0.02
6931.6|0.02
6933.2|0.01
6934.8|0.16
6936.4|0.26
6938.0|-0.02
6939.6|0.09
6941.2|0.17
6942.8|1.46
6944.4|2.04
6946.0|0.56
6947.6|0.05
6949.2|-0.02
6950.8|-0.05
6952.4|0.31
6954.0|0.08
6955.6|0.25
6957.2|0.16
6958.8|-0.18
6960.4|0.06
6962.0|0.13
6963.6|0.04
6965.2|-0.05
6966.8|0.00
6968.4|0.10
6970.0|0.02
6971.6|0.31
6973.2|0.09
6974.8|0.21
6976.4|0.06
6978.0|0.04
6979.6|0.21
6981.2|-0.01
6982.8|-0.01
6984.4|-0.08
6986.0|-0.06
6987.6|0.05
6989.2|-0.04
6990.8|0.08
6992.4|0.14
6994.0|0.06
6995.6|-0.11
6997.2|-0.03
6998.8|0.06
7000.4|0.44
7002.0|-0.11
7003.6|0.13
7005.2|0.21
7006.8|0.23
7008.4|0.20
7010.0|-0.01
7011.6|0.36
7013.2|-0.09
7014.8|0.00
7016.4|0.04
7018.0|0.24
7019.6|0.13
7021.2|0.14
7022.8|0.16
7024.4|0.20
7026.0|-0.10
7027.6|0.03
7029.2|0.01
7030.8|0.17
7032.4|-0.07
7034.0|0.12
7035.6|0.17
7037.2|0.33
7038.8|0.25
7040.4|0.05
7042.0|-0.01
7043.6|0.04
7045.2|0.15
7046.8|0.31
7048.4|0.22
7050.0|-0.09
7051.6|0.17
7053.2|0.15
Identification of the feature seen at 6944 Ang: [O III]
